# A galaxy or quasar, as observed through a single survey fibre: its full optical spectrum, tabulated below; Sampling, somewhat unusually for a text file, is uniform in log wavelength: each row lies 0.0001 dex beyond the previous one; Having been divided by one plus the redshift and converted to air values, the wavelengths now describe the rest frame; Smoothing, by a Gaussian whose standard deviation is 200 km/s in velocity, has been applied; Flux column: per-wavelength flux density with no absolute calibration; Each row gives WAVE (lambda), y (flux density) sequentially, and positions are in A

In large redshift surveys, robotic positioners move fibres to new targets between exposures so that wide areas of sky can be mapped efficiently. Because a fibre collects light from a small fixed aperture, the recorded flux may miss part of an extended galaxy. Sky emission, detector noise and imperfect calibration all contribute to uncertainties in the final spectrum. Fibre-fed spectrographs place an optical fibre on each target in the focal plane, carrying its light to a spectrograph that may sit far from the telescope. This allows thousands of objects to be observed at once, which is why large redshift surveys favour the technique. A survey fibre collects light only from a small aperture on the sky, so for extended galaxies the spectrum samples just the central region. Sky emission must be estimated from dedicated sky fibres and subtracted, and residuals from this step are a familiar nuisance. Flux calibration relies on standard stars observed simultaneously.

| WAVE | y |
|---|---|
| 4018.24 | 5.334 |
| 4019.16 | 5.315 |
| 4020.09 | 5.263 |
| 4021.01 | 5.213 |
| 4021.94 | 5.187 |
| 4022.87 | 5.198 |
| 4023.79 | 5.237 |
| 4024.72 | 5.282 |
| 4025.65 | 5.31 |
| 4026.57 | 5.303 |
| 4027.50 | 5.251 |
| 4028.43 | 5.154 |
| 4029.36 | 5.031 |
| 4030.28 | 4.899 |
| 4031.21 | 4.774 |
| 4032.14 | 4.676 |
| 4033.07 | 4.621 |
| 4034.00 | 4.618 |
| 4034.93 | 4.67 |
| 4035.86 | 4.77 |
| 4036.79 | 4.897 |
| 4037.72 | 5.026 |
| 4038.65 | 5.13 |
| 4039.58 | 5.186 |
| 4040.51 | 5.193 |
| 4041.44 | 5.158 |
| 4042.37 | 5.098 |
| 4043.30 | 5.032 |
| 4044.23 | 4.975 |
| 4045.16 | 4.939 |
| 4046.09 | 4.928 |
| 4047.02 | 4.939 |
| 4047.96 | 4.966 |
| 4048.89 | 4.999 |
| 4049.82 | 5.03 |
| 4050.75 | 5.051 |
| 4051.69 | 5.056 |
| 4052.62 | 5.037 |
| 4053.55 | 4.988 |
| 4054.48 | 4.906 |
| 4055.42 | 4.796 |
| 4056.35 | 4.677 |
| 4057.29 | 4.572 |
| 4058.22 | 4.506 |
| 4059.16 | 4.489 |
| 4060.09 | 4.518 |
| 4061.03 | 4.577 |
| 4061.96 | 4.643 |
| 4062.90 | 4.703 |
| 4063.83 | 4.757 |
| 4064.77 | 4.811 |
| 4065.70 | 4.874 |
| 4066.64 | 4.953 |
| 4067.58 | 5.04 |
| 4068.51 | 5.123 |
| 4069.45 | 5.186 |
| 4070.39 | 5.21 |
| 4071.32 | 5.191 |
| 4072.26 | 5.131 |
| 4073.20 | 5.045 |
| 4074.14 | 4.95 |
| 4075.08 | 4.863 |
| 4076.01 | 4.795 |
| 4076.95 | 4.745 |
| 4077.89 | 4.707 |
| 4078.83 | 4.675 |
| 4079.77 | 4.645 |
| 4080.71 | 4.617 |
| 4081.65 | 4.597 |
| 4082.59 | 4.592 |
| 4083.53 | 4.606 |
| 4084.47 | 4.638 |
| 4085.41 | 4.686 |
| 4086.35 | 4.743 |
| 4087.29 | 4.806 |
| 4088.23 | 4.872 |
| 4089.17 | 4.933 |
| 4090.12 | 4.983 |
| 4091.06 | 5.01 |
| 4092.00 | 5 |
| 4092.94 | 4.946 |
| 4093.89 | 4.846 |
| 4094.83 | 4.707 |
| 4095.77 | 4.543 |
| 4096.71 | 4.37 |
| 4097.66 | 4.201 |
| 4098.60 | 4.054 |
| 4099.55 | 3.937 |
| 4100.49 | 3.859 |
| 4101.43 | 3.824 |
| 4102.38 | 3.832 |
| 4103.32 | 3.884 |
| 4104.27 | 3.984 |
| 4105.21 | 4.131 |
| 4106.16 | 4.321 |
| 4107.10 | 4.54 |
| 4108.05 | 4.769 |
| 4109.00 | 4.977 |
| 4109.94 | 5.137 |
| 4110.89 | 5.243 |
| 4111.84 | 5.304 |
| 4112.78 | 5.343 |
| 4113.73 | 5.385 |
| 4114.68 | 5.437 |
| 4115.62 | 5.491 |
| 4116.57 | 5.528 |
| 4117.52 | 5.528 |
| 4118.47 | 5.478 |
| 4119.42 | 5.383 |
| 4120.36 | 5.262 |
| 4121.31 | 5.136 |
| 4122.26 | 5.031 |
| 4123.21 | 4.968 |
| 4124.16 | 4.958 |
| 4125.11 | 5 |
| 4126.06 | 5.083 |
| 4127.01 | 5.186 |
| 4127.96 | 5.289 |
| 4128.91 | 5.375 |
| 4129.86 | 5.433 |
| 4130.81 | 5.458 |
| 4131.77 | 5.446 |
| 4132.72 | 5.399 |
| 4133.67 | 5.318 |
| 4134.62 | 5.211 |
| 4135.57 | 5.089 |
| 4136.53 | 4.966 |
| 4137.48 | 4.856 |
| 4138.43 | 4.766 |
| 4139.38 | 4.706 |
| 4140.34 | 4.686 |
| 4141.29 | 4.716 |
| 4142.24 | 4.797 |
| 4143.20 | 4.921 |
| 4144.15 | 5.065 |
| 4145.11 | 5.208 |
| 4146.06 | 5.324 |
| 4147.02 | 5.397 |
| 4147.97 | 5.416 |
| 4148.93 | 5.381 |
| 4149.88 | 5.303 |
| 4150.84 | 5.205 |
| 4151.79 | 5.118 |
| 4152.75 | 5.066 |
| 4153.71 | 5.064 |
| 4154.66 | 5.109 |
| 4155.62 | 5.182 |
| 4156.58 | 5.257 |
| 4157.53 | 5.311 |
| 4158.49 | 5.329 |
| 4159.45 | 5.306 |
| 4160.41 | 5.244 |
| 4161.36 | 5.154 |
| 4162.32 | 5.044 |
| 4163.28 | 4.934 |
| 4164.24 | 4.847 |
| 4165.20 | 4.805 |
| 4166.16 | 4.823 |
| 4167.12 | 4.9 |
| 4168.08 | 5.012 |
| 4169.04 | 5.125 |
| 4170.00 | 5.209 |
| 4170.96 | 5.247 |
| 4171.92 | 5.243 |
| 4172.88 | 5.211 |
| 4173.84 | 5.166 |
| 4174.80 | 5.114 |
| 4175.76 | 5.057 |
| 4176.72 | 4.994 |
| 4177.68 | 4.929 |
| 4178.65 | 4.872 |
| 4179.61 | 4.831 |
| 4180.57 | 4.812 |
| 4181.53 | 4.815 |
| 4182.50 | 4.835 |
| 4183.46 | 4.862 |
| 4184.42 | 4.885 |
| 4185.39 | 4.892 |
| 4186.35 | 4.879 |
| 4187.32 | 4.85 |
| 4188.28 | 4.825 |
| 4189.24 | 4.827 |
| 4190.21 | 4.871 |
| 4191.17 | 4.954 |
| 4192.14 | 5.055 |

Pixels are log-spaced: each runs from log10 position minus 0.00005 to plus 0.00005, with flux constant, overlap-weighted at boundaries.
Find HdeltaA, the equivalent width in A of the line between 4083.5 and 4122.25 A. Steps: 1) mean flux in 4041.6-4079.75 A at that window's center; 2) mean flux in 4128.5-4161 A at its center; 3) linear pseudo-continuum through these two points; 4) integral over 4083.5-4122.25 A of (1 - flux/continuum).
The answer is 1.9 A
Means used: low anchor 4.89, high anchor 5.16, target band 4.78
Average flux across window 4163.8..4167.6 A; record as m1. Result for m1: 4.84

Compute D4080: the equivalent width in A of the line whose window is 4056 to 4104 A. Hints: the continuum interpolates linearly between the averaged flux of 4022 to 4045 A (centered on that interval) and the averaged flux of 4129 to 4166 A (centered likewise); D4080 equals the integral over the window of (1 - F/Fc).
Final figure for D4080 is 3.71 A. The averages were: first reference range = 5.02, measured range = 4.67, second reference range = 5.13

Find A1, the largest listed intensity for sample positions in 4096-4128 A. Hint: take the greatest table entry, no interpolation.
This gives 5.528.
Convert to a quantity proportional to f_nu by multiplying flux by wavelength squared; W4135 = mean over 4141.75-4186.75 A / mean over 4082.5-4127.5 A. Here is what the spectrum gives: 1.09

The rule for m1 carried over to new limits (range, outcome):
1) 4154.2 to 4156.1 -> 5.13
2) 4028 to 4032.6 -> 4.91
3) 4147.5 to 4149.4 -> 5.38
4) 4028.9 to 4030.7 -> 4.99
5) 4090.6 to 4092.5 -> 5.02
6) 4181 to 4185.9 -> 4.86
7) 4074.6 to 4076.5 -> 4.84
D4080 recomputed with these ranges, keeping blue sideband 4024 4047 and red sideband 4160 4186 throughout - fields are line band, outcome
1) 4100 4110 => 1.5 A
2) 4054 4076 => 0.7 A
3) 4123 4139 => -0.5 A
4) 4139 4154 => -0.3 A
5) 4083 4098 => 0.7 A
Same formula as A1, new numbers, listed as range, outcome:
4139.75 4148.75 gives 5.416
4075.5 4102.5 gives 5.01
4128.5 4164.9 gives 5.458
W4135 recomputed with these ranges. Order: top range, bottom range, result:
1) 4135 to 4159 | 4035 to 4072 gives 1.08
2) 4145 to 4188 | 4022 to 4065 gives 1.09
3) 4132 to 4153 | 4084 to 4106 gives 1.17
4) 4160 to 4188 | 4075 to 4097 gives 1.10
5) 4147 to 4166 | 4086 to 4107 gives 1.20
